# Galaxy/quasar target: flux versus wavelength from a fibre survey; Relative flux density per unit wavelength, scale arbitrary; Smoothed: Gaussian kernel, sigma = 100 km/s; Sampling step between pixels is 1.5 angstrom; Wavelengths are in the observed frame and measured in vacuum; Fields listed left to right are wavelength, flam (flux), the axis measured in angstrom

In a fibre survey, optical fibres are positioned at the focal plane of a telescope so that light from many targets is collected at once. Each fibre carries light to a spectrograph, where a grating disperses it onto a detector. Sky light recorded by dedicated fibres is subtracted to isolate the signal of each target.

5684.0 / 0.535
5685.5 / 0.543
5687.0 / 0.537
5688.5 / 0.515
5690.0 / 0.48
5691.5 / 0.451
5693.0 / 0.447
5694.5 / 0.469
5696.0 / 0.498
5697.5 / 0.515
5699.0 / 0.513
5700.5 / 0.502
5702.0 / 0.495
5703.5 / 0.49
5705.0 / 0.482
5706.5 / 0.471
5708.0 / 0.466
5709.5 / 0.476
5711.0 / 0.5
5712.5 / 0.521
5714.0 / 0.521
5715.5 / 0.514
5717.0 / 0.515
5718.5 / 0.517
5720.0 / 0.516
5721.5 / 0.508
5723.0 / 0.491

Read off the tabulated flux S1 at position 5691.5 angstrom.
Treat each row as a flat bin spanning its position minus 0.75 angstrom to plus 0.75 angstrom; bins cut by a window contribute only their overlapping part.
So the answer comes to 0.451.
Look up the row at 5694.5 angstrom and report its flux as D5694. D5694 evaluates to 0.469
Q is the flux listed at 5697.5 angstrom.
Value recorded 0.515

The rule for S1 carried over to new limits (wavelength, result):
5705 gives 0.482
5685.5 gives 0.543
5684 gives 0.535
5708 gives 0.466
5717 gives 0.515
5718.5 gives 0.517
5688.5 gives 0.515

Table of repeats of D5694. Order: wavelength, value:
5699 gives 0.513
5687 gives 0.537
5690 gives 0.48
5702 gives 0.495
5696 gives 0.498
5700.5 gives 0.502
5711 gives 0.5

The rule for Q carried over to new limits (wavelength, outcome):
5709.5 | 0.476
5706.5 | 0.471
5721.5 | 0.508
